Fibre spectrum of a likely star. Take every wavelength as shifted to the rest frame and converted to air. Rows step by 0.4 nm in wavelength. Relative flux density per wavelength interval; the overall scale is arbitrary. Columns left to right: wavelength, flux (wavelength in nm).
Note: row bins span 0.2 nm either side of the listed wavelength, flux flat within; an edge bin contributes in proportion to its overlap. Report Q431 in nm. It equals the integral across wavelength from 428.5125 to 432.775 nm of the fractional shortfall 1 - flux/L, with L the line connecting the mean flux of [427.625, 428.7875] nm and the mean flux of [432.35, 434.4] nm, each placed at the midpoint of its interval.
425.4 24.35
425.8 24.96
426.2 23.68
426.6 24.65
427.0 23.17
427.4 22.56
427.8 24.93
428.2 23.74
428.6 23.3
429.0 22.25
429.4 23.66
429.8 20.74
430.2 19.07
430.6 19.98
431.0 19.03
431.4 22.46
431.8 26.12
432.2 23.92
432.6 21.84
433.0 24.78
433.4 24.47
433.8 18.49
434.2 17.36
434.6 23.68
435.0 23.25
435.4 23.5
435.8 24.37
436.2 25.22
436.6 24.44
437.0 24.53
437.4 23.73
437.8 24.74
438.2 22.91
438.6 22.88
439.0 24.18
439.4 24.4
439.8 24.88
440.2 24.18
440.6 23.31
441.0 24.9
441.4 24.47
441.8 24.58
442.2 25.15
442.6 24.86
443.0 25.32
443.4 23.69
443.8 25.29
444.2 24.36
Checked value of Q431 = 0.14 nm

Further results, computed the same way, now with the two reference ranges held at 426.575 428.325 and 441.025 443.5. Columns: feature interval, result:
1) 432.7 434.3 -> 0.171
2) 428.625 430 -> 0.086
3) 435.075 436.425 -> 0.002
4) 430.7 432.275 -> 0.091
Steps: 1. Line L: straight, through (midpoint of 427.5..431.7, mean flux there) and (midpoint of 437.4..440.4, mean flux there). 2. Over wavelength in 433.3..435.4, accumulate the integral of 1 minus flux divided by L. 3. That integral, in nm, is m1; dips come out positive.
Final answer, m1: 0.14 nm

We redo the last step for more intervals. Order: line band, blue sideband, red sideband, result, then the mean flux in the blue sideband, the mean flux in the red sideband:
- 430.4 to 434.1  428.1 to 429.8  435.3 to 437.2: 0.22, 22.9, 24.5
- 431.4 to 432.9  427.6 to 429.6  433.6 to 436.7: -0.05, 23.6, 22.5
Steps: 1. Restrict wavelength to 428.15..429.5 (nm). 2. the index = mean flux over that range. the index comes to 23.2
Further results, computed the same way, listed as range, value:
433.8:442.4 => 23.7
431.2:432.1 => 24.2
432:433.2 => 23.5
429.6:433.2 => 22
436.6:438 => 24.3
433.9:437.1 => 23.1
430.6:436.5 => 22.7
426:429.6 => 23.5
